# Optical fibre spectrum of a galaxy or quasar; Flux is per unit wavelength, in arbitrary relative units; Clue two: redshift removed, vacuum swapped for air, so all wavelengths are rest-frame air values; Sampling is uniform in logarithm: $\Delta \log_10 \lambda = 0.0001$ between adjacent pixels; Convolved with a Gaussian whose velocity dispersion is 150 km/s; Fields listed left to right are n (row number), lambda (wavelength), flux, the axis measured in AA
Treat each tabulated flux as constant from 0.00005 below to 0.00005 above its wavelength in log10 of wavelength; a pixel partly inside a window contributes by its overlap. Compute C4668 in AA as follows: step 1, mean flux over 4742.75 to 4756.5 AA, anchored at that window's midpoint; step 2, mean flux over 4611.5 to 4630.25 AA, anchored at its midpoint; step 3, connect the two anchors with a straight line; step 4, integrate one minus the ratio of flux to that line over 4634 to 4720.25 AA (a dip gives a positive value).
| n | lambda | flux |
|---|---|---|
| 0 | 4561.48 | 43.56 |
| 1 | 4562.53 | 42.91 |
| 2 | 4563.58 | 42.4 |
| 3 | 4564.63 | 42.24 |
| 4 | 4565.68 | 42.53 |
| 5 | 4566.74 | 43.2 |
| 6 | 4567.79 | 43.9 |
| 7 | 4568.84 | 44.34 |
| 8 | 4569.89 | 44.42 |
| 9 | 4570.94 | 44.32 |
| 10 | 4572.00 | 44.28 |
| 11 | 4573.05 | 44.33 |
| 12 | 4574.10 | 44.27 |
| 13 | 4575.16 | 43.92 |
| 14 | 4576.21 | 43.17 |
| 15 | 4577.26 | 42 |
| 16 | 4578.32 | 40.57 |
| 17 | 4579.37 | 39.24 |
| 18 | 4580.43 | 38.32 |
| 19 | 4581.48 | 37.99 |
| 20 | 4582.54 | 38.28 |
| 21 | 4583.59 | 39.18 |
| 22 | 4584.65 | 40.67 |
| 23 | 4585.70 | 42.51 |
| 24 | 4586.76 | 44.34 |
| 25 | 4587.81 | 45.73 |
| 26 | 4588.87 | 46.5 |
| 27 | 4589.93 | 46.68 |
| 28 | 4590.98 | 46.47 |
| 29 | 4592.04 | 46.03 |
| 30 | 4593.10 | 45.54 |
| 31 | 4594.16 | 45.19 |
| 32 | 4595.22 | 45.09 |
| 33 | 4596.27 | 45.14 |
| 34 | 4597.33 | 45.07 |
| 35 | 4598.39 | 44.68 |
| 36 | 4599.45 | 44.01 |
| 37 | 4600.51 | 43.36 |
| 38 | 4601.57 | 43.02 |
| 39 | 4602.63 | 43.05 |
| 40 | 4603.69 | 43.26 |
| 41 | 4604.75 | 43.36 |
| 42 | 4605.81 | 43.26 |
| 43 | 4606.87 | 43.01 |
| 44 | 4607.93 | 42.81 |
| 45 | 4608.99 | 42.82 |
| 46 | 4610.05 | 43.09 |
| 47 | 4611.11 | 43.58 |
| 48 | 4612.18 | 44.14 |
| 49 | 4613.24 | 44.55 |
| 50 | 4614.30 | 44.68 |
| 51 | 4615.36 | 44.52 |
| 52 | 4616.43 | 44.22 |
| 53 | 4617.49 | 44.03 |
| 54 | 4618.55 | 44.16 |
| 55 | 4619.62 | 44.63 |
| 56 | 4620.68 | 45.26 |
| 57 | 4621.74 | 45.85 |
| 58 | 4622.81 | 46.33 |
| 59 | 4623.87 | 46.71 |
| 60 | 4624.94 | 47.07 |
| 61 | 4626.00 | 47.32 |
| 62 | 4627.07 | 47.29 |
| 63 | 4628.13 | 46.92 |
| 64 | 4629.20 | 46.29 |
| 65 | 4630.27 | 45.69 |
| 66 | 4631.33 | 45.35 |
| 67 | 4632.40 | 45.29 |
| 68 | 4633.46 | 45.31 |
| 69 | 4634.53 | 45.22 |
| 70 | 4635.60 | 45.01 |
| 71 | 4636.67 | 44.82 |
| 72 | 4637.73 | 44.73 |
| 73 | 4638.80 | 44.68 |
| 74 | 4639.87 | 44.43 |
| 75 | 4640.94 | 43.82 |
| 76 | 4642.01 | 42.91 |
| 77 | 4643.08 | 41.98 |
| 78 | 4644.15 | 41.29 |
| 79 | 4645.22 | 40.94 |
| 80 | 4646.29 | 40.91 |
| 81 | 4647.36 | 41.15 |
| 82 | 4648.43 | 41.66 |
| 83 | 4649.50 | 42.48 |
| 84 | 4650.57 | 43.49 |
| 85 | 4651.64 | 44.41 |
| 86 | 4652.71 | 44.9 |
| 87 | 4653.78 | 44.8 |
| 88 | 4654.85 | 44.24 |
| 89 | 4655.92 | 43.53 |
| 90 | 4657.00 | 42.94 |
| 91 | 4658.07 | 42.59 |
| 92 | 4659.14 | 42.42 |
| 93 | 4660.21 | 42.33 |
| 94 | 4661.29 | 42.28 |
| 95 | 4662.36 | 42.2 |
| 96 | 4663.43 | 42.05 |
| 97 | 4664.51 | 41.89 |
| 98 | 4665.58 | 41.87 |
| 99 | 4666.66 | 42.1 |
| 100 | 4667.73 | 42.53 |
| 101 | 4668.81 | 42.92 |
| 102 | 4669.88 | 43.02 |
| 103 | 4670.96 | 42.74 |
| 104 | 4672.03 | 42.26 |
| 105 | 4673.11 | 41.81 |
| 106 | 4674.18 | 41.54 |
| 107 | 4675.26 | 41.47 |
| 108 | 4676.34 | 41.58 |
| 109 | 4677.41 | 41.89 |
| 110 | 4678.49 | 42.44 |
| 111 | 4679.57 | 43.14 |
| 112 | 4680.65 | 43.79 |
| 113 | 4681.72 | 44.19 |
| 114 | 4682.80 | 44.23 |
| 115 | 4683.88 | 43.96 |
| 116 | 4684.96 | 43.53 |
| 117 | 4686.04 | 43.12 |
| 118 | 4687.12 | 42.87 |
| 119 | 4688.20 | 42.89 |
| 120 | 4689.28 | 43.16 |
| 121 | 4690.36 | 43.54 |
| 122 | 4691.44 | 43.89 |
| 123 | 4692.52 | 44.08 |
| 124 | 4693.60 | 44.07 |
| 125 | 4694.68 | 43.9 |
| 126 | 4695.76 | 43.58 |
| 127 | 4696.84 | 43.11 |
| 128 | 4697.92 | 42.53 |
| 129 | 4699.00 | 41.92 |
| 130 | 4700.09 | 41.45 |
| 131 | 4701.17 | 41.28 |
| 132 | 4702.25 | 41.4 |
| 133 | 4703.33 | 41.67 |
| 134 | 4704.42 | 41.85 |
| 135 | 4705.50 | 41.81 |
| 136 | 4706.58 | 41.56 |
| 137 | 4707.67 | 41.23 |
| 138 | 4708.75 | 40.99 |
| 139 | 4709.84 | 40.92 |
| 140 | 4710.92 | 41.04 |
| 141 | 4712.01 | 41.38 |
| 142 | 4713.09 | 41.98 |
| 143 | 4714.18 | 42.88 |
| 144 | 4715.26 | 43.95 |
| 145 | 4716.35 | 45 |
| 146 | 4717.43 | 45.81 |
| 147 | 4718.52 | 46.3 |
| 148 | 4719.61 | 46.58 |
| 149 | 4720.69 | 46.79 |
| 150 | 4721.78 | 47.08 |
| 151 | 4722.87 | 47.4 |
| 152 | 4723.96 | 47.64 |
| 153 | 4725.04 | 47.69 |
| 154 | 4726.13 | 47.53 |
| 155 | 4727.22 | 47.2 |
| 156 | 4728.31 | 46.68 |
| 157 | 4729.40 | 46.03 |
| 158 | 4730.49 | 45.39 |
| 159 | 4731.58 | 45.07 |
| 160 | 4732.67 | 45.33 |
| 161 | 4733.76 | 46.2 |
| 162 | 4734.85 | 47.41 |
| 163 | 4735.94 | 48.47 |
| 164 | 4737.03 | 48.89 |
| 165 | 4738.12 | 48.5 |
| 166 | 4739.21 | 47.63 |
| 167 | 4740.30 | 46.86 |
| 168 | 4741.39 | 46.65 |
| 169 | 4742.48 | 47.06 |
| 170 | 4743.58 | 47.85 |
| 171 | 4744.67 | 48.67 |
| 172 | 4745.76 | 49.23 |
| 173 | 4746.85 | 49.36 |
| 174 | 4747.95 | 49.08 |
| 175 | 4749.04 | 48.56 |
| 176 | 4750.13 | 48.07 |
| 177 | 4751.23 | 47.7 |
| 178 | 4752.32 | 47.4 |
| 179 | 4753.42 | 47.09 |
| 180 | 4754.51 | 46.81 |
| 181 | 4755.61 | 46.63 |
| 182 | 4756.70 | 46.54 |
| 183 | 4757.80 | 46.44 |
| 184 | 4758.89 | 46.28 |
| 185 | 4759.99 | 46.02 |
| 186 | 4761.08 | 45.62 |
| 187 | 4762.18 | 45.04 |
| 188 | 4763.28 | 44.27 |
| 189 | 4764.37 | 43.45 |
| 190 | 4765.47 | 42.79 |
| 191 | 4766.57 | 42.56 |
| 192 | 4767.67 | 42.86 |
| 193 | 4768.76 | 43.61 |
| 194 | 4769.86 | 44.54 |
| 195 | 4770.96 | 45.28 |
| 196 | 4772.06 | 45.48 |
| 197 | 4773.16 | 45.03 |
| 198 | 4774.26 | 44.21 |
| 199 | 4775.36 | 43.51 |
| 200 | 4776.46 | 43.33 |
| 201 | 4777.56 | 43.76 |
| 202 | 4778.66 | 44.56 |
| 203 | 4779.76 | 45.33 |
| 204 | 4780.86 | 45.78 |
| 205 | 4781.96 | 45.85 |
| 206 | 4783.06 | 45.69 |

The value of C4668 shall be 6.8 AA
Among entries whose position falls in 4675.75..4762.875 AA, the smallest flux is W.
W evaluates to 40.92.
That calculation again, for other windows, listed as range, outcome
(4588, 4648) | 40.91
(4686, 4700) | 41.92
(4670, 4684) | 41.47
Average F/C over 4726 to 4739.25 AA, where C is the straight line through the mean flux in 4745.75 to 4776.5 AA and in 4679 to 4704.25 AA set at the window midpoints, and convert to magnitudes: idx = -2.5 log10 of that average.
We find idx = -0.054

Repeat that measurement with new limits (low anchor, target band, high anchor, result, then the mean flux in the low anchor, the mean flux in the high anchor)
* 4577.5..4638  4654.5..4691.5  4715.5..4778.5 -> 0.059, 44.2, 46.3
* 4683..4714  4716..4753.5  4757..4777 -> -0.090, 42.5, 44.5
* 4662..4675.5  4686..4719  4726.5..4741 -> 0.047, 42.2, 46.9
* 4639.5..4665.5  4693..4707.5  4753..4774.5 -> 0.035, 42.7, 45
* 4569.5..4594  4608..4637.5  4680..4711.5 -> -0.056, 43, 42.7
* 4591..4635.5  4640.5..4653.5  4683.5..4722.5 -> 0.041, 44.8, 43.2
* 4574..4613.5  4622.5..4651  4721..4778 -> -0.008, 43.2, 46.3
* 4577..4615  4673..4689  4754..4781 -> 0.029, 43.3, 44.8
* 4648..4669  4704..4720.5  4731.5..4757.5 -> 0.069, 42.9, 47.6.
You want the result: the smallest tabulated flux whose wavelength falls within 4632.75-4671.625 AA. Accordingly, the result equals 40.91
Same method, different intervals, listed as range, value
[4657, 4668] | 41.87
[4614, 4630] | 44.03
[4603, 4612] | 42.81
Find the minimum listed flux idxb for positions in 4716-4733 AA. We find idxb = 45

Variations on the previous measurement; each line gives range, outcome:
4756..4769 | 42.56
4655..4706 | 41.28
